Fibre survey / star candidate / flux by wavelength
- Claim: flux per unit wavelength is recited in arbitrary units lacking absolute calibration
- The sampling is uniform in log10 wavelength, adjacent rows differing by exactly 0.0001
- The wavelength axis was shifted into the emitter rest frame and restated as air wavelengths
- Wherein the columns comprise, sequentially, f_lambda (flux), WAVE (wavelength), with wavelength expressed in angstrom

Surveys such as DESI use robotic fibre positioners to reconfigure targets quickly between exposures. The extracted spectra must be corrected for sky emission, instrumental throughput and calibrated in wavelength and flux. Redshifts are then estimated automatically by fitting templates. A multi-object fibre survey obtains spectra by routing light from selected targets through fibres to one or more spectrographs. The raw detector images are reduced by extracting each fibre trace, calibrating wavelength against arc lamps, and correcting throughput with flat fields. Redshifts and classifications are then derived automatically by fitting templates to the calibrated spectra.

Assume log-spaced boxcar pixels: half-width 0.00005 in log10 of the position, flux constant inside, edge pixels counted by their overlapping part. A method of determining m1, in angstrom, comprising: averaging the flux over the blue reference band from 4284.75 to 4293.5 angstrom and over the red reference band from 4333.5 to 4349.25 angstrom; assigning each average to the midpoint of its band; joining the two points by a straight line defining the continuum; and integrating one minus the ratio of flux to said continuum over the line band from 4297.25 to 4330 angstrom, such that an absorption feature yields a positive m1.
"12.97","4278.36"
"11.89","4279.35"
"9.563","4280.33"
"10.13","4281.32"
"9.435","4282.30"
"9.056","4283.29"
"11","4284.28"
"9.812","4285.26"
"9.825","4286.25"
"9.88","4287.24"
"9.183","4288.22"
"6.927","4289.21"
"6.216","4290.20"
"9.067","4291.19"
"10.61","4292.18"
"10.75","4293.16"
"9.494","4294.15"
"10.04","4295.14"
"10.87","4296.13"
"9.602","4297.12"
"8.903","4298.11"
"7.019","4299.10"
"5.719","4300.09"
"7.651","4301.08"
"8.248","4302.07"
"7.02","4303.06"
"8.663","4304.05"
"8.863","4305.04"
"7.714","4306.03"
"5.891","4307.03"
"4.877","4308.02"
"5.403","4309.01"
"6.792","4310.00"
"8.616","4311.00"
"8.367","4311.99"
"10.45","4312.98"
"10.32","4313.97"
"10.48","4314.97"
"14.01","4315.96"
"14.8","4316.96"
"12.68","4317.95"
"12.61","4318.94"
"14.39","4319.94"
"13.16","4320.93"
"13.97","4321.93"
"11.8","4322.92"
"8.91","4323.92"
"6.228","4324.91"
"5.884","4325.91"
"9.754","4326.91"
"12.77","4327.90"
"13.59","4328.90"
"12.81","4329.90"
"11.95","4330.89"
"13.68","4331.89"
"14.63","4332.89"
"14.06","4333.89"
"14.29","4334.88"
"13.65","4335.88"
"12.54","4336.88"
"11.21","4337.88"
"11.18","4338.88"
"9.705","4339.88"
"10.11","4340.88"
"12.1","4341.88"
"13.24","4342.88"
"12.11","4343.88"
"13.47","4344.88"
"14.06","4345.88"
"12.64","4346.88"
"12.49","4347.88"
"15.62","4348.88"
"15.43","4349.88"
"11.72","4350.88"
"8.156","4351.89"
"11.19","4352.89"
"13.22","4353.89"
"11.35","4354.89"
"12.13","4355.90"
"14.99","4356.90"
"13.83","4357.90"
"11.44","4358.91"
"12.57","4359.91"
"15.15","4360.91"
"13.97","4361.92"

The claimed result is 3.7 angstrom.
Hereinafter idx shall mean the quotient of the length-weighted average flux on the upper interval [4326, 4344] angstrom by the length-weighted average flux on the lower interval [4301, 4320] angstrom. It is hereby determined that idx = 1.32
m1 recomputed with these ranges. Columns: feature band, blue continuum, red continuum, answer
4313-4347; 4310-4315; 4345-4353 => -3.82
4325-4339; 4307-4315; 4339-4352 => -1.88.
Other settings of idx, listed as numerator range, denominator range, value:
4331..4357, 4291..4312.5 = 1.54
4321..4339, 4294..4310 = 1.52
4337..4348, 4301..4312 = 1.65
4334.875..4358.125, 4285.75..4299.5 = 1.36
